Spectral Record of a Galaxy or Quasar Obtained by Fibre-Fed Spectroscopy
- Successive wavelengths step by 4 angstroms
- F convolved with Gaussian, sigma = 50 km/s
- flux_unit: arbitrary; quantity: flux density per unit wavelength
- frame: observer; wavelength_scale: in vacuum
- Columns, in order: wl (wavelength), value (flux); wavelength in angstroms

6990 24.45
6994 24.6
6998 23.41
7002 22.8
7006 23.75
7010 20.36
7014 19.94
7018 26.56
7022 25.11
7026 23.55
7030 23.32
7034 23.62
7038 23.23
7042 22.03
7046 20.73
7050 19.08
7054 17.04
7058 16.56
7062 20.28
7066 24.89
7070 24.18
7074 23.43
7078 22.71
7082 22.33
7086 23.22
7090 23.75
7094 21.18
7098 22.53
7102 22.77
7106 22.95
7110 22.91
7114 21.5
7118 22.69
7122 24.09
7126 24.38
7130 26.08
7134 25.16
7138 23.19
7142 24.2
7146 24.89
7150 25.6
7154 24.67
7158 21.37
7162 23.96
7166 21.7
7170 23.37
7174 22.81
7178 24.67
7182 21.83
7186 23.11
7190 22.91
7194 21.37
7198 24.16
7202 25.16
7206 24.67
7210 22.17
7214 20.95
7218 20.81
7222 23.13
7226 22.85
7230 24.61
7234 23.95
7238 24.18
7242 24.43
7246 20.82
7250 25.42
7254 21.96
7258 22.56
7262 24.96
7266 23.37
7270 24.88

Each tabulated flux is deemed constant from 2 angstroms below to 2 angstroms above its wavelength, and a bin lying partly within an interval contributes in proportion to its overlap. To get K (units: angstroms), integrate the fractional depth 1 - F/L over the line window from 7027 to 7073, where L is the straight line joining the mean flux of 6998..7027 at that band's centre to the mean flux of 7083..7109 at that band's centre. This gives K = 3.0 angstroms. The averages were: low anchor 23.2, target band 21.5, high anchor 22.7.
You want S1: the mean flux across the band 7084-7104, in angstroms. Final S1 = 22.7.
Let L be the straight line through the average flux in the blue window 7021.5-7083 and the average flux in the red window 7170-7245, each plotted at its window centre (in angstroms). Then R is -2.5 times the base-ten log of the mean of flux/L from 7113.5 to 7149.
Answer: -0.07 mag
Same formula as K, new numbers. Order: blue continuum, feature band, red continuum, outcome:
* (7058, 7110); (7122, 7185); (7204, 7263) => -2.76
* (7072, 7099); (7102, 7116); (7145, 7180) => 0.31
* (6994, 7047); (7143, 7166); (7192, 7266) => -0.72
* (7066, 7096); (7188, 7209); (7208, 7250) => -0.58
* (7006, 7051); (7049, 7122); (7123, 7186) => 3.78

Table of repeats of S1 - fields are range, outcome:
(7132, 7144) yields 24.2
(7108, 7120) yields 22.4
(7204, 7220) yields 22.1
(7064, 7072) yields 24.5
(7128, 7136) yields 25.6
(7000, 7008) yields 23.3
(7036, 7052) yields 21.3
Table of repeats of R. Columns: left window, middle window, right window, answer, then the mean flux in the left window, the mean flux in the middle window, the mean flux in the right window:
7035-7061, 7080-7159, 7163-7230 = -0.10 mag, 19.9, 23.5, 22.9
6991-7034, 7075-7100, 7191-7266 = 0.03 mag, 23.4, 22.7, 23.2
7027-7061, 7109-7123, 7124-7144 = 0.05 mag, 20.8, 22.7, 24.6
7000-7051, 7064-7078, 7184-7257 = -0.05 mag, 22.7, 24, 23.1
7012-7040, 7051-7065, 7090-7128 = 0.25 mag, 23.6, 18.5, 22.8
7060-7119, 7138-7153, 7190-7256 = -0.08 mag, 22.8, 24.7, 23.2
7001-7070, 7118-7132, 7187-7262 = -0.09 mag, 22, 24.5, 23.2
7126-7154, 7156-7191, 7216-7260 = 0.06 mag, 24.8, 22.9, 23.2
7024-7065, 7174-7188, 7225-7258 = -0.02 mag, 21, 23.1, 23.5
